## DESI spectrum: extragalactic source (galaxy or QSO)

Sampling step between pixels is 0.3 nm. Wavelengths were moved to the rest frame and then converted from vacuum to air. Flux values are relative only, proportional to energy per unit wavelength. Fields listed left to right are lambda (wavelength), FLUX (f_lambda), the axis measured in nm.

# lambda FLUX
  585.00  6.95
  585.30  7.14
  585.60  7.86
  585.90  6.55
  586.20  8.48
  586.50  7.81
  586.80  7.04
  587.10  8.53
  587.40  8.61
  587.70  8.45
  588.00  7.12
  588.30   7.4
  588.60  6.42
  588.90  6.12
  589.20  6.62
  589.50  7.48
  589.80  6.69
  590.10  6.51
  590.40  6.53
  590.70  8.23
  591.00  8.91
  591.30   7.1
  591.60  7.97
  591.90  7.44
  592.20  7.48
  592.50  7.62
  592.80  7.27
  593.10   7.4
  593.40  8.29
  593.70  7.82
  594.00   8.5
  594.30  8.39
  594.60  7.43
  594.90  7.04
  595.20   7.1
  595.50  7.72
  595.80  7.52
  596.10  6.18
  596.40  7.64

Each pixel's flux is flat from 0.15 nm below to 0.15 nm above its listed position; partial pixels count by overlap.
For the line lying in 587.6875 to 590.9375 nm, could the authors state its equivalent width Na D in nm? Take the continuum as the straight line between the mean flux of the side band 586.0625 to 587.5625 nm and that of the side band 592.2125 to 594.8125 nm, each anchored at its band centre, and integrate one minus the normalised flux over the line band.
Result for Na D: 0.38 nm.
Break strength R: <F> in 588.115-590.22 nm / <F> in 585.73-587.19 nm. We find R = 0.9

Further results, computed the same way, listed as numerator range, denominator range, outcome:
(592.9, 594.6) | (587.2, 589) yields 1.08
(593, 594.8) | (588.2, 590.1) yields 1.18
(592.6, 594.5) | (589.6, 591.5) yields 1.08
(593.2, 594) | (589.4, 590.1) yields 1.17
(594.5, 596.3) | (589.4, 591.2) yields 0.97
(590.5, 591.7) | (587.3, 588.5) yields 1.02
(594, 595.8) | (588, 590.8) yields 1.11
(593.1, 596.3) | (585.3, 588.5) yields 0.98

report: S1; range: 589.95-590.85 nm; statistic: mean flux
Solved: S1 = 7.09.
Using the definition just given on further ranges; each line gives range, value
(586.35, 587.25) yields 7.79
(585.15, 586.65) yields 7.57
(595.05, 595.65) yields 7.41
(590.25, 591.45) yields 7.69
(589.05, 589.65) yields 7.05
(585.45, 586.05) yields 7.21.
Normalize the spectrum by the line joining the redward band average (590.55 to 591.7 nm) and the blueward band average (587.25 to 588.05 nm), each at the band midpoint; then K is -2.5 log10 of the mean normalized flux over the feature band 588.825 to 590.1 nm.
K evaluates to 0.20 mag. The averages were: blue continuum 8.18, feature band 6.74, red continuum 8.06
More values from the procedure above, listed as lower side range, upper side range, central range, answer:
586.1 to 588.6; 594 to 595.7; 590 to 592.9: 0.03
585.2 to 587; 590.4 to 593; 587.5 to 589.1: 0.07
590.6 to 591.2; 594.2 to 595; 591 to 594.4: 0.03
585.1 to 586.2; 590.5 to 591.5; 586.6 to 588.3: -0.05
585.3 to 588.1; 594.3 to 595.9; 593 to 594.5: -0.08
